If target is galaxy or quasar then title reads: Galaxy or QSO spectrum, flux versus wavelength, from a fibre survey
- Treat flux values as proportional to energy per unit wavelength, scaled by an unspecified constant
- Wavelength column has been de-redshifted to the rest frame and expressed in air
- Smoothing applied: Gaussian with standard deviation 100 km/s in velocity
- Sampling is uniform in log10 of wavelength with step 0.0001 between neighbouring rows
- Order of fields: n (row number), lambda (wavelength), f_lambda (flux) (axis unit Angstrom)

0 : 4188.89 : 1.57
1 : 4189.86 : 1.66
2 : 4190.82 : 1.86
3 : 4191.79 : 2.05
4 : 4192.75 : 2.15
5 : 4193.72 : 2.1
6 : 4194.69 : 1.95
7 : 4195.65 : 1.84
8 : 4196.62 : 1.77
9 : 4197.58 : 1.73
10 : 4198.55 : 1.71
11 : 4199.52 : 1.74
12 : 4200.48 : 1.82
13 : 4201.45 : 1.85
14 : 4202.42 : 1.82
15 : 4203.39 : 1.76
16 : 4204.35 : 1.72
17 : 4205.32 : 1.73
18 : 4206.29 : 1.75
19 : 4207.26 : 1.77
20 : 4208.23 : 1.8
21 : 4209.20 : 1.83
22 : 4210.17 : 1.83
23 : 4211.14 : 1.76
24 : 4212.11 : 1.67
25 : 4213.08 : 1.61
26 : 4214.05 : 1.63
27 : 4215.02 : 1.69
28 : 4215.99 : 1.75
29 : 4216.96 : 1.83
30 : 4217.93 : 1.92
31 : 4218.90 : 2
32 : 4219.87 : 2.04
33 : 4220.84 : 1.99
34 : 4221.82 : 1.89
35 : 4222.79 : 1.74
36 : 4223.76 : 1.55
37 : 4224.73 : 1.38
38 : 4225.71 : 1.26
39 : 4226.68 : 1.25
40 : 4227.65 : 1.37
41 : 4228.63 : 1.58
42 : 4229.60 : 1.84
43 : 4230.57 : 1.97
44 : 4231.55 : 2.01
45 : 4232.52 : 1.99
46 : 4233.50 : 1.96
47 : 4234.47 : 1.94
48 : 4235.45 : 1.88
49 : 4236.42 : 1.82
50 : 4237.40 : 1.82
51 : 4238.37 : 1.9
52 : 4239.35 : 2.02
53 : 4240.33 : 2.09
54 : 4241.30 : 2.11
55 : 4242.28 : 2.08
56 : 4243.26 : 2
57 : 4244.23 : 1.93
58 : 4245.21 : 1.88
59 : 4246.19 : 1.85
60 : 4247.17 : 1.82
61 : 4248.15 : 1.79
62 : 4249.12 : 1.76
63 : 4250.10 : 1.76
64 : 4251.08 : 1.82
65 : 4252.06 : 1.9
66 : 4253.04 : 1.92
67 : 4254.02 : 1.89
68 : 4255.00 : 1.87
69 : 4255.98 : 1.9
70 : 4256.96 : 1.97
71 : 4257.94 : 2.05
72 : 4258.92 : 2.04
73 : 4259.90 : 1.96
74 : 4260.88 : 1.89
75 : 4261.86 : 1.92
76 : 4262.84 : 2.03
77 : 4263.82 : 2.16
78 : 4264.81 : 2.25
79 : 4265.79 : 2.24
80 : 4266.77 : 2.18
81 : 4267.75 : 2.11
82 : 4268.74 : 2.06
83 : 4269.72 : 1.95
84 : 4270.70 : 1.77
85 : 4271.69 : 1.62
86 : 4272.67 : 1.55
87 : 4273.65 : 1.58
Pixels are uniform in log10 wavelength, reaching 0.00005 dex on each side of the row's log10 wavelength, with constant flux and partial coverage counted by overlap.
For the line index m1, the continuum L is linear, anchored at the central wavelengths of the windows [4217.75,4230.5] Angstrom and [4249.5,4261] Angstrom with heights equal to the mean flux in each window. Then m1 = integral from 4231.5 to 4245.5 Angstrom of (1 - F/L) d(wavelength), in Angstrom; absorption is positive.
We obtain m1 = -1.4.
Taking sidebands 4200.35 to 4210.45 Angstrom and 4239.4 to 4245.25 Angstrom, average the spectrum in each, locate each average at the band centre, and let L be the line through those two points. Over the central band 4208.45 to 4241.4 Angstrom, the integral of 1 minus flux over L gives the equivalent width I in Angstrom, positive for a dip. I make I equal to 2.15 Angstrom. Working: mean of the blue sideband 1.79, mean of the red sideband 2.03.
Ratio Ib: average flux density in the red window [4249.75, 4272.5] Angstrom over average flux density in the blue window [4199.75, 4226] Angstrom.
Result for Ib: 1.12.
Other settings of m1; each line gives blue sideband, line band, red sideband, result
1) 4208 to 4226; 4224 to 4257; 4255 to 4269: 1.3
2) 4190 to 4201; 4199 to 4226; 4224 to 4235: 0.3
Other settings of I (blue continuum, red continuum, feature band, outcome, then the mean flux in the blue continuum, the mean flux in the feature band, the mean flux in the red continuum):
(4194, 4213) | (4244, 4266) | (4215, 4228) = 1.0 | 1.78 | 1.69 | 1.94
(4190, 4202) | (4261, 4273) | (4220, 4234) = 1.6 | 1.87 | 1.71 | 1.99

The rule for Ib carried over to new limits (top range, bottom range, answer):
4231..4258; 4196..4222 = 1.07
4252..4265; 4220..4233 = 1.17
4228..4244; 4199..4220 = 1.08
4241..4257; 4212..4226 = 1.09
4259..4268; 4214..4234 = 1.19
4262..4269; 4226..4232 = 1.29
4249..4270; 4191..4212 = 1.09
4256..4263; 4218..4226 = 1.13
